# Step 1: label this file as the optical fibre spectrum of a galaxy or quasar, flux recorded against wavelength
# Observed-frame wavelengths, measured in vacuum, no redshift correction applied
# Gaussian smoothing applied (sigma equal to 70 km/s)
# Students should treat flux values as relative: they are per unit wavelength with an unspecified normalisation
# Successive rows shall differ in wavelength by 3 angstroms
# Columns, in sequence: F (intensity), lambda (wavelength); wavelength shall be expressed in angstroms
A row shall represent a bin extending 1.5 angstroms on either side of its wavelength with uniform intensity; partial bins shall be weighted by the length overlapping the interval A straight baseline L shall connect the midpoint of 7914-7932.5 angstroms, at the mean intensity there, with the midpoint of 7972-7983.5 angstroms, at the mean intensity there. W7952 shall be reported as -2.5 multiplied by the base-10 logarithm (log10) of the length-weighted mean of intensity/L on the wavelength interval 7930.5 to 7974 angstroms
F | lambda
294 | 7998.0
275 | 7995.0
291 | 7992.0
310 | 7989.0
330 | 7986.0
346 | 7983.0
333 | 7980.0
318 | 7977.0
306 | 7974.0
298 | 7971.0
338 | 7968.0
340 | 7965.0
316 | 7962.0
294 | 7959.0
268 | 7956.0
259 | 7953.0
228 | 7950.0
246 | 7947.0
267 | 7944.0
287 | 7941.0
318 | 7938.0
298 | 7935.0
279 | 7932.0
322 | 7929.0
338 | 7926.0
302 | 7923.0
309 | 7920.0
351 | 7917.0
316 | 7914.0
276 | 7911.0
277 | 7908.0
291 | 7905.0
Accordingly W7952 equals 0.11 mag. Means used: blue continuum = 319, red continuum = 323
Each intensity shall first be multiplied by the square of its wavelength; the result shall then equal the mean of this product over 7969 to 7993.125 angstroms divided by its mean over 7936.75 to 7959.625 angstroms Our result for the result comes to 1.19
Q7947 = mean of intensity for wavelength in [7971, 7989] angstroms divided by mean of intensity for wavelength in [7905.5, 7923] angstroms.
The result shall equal 1.06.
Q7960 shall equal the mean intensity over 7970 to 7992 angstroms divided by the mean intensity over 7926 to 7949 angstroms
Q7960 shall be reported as 1.10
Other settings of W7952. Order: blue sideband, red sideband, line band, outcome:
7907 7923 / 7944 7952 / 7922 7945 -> -0.117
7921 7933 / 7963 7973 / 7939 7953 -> 0.218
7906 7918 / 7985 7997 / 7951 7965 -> 0.047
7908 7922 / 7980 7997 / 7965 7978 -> -0.023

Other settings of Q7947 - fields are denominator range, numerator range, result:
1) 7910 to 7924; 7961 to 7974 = 1.03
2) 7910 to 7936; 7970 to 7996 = 1.01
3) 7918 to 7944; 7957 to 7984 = 1.05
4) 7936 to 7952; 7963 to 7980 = 1.19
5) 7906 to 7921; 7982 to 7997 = 1.01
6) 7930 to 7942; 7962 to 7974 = 1.08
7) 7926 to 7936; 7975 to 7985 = 1.08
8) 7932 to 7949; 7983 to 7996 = 1.09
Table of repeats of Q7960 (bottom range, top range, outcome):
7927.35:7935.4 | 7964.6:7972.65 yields 1.07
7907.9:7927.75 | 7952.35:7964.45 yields 0.93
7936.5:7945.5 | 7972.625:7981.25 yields 1.10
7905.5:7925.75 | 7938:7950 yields 0.88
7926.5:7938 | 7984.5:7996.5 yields 0.99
